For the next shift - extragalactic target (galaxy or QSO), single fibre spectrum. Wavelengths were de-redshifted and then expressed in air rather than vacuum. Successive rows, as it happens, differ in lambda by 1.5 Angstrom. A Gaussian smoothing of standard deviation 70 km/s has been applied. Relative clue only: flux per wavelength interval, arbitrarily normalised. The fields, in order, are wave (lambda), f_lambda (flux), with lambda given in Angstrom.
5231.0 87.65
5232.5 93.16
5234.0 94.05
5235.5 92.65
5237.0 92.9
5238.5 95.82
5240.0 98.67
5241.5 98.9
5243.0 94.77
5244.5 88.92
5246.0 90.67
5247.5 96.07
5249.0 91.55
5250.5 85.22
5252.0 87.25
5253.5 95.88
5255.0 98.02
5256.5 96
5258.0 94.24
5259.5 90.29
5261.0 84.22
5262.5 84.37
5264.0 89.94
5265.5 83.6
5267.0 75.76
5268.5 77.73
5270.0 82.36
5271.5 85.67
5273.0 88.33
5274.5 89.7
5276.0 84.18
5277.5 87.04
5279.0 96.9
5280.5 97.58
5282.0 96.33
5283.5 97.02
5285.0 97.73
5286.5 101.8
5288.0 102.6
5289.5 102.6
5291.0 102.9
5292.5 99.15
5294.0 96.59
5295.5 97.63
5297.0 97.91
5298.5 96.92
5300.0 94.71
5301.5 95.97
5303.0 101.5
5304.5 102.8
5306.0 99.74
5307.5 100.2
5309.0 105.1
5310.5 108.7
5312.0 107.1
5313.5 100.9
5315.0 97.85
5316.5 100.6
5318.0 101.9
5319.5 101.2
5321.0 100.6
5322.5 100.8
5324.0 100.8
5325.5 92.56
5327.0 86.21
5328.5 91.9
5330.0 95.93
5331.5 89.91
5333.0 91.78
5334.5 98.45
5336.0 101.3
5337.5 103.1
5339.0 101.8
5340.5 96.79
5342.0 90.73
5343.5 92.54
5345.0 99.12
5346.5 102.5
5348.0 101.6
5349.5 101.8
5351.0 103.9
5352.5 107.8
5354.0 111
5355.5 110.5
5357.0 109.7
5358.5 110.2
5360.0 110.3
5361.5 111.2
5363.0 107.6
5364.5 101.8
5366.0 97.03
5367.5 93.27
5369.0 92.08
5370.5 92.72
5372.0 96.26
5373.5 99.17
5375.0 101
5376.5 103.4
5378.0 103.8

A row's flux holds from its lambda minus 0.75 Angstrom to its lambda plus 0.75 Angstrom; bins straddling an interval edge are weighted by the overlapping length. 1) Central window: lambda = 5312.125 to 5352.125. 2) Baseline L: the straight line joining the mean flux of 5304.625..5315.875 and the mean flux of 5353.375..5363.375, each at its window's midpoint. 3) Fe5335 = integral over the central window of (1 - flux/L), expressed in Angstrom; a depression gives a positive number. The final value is 3.0 Angstrom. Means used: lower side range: 103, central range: 98.2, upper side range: 110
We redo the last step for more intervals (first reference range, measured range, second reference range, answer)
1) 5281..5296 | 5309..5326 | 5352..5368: 0.1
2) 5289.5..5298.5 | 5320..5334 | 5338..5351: 0.6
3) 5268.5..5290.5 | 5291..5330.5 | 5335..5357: -0.8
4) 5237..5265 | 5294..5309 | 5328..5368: -0.3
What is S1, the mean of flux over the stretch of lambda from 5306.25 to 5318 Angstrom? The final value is 103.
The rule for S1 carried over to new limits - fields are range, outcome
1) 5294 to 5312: 100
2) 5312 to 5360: 100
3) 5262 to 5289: 90.1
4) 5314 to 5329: 97.6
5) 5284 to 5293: 101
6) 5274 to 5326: 98.9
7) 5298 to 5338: 98.8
